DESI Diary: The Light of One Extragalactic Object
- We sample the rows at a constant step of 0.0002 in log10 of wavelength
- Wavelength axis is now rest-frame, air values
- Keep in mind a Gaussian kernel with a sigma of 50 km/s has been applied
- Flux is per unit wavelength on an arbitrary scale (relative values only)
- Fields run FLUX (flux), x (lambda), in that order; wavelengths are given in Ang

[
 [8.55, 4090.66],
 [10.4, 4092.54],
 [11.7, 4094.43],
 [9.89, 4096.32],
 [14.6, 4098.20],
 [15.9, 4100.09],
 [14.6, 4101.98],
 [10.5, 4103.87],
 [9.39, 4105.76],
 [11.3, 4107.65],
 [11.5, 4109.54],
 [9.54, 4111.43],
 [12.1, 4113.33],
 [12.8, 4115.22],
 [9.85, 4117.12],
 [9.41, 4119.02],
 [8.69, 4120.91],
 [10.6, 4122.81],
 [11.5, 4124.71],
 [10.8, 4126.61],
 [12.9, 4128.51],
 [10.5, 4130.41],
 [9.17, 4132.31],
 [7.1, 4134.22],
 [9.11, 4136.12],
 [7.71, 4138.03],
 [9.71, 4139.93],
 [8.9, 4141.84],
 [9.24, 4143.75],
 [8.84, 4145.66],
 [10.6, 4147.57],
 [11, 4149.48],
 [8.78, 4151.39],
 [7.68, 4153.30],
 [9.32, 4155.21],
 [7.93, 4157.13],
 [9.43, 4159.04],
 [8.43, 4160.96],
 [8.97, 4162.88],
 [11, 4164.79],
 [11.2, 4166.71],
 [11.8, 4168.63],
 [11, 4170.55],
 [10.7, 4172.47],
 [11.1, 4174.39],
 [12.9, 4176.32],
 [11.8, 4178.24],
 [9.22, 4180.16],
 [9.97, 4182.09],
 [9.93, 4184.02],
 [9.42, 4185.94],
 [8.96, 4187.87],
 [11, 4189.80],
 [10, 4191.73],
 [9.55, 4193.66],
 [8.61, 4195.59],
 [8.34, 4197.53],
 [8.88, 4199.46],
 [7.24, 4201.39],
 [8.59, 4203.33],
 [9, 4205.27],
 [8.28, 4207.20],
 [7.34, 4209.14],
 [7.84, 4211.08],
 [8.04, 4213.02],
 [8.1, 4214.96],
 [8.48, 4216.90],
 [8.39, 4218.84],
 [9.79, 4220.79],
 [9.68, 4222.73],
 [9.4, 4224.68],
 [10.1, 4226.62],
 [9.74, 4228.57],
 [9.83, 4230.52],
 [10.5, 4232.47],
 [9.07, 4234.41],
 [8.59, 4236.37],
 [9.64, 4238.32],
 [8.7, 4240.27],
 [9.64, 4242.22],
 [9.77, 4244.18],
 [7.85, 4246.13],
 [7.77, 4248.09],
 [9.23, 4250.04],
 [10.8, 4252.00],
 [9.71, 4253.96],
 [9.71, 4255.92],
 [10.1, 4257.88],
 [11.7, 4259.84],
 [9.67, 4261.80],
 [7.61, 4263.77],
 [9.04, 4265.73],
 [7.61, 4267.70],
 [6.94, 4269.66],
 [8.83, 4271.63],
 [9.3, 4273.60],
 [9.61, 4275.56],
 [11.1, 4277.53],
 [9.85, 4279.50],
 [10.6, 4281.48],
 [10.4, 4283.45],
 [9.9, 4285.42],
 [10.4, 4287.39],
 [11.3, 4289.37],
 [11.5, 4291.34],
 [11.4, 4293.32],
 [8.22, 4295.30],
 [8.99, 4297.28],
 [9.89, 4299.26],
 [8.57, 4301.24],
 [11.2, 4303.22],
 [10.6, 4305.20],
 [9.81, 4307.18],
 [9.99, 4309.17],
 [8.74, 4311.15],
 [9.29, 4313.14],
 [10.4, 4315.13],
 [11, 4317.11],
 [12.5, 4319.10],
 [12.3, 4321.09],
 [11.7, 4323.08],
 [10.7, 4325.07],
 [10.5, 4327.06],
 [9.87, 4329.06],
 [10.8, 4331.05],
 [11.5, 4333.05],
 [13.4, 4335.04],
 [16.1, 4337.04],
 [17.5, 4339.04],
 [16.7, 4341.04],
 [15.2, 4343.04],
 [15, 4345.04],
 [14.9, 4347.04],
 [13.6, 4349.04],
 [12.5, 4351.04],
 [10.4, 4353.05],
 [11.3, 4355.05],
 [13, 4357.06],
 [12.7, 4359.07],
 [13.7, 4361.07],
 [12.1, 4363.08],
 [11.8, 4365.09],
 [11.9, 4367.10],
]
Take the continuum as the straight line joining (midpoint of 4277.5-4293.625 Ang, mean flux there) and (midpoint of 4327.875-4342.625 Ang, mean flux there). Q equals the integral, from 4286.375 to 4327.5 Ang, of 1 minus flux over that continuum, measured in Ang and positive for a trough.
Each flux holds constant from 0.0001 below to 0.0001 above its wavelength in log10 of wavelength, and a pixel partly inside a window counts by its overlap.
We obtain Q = 5.2 Ang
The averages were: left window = 10.7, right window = 13.7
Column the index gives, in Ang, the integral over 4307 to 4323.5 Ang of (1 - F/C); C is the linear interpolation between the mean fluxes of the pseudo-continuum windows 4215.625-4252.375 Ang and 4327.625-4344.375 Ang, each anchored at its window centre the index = 2.9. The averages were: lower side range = 9.28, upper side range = 13.8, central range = 10.6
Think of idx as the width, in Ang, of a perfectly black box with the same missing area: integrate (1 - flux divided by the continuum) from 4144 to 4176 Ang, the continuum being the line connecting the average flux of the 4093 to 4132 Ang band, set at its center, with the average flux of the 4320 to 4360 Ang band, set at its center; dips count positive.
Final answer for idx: 4.89 Ang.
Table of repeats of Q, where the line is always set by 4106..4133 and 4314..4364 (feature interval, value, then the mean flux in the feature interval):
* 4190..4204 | 3.2 Ang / 8.87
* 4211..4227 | 3.8 Ang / 8.88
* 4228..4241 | 2.6 Ang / 9.44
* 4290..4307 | 3.2 Ang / 10.1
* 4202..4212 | 2.9 Ang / 8.17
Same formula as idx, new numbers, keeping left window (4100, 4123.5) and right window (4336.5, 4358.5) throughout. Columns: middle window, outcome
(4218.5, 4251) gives 8.7 Ang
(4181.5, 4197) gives 3.1 Ang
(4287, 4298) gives 2.5 Ang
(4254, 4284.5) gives 8.5 Ang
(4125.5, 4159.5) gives 6.2 Ang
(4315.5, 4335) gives 3.6 Ang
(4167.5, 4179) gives 0.3 Ang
